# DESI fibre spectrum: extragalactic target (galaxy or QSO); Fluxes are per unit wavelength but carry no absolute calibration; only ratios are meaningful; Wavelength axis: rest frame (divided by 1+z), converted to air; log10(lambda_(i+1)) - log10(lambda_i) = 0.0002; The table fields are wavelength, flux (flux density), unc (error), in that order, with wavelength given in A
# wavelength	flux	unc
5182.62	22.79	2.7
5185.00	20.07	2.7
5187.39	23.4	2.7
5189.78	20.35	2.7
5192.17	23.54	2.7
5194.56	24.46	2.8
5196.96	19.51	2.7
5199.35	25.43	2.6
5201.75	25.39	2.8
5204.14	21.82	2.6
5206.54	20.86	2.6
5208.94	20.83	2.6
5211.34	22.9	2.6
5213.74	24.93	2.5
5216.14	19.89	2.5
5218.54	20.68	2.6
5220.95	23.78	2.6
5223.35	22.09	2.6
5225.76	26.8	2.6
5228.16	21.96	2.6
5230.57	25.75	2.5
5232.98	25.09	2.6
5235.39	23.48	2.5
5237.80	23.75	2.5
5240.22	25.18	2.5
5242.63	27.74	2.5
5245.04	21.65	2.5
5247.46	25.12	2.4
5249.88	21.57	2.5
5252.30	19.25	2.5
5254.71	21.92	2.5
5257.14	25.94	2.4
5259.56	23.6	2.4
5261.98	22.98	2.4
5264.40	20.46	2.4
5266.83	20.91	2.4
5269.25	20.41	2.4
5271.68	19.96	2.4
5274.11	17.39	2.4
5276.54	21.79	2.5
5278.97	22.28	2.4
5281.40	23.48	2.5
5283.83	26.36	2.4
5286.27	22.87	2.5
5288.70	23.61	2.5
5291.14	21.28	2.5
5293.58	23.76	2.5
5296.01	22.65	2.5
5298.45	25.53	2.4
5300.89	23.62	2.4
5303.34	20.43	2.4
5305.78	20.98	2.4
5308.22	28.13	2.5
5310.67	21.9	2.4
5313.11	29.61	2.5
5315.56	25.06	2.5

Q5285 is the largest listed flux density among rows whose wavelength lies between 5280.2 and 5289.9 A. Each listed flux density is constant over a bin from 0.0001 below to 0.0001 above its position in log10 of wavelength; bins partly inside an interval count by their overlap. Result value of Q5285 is 26.36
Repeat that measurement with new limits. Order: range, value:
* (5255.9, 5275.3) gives 25.94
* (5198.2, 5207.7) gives 25.43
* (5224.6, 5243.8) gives 27.74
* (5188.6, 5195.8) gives 24.46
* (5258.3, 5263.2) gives 23.6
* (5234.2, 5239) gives 23.75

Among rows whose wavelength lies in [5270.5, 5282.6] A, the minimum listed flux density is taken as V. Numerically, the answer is 17.39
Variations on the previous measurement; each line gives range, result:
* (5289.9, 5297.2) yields 21.28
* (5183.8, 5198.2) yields 19.51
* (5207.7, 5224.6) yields 19.89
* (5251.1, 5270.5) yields 19.25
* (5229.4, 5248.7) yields 21.65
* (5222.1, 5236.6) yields 21.96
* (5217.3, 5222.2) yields 20.68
